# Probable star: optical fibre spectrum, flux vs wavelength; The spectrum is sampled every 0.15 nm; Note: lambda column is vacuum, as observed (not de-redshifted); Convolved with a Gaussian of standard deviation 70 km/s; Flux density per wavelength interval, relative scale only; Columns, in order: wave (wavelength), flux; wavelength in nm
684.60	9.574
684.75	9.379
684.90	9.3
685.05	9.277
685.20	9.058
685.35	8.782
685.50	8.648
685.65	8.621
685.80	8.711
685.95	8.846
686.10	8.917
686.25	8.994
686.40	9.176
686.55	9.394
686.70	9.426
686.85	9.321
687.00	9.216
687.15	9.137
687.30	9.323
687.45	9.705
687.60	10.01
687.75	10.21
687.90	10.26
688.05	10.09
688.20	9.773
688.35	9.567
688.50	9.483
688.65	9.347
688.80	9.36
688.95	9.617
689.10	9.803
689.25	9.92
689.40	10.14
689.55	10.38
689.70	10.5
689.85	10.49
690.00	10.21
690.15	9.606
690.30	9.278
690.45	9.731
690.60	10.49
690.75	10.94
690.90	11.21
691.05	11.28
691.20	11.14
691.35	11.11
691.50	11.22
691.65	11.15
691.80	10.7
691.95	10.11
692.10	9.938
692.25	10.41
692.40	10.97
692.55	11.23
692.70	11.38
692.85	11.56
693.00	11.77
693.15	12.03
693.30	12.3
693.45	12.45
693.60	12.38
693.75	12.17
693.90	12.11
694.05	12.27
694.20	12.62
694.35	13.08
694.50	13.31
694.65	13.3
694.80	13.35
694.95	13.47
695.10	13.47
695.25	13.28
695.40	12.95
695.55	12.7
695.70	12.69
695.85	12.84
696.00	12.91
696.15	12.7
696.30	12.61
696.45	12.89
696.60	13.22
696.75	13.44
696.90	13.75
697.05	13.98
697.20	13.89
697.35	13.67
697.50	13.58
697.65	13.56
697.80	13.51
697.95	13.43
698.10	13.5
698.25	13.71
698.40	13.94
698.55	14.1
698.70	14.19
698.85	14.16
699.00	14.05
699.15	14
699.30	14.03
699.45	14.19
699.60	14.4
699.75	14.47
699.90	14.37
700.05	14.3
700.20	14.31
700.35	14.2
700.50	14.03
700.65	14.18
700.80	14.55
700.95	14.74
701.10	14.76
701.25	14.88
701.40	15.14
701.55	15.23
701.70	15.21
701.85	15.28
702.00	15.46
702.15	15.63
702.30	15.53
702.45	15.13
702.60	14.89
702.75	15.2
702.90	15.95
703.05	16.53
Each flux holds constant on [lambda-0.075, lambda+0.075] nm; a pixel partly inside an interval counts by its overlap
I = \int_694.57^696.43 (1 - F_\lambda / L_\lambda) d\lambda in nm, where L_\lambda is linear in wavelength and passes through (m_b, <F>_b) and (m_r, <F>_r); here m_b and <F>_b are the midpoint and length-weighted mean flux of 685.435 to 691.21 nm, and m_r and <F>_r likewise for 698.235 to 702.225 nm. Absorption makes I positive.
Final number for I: -0.06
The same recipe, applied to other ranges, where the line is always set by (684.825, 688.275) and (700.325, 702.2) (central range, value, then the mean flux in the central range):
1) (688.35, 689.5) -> 0.06 nm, 9.68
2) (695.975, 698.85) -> -0.02 nm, 13.5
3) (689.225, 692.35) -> 0.12 nm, 10.5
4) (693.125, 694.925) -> -0.08 nm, 12.7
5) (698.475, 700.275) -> -0.01 nm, 14.2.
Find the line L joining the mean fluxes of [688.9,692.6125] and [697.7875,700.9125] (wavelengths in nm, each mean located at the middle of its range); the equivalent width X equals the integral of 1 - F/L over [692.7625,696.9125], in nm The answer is -0.19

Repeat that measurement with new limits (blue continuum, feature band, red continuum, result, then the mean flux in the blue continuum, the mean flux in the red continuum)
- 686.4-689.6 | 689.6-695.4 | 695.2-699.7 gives 0.00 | 9.67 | 13.5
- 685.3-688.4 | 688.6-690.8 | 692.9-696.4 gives 0.12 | 9.34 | 12.7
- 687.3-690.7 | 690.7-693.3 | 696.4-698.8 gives 0.02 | 9.9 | 13.7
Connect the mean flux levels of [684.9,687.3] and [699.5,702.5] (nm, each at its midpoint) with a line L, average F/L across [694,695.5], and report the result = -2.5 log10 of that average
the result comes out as -0.06 mag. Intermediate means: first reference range 9.05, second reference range 14.8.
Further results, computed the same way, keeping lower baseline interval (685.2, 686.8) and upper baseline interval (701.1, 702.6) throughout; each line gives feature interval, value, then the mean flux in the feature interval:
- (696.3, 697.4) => -0.02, 13.5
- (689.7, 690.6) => 0.07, 9.97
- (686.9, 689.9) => 0.01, 9.81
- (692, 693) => 0.06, 11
